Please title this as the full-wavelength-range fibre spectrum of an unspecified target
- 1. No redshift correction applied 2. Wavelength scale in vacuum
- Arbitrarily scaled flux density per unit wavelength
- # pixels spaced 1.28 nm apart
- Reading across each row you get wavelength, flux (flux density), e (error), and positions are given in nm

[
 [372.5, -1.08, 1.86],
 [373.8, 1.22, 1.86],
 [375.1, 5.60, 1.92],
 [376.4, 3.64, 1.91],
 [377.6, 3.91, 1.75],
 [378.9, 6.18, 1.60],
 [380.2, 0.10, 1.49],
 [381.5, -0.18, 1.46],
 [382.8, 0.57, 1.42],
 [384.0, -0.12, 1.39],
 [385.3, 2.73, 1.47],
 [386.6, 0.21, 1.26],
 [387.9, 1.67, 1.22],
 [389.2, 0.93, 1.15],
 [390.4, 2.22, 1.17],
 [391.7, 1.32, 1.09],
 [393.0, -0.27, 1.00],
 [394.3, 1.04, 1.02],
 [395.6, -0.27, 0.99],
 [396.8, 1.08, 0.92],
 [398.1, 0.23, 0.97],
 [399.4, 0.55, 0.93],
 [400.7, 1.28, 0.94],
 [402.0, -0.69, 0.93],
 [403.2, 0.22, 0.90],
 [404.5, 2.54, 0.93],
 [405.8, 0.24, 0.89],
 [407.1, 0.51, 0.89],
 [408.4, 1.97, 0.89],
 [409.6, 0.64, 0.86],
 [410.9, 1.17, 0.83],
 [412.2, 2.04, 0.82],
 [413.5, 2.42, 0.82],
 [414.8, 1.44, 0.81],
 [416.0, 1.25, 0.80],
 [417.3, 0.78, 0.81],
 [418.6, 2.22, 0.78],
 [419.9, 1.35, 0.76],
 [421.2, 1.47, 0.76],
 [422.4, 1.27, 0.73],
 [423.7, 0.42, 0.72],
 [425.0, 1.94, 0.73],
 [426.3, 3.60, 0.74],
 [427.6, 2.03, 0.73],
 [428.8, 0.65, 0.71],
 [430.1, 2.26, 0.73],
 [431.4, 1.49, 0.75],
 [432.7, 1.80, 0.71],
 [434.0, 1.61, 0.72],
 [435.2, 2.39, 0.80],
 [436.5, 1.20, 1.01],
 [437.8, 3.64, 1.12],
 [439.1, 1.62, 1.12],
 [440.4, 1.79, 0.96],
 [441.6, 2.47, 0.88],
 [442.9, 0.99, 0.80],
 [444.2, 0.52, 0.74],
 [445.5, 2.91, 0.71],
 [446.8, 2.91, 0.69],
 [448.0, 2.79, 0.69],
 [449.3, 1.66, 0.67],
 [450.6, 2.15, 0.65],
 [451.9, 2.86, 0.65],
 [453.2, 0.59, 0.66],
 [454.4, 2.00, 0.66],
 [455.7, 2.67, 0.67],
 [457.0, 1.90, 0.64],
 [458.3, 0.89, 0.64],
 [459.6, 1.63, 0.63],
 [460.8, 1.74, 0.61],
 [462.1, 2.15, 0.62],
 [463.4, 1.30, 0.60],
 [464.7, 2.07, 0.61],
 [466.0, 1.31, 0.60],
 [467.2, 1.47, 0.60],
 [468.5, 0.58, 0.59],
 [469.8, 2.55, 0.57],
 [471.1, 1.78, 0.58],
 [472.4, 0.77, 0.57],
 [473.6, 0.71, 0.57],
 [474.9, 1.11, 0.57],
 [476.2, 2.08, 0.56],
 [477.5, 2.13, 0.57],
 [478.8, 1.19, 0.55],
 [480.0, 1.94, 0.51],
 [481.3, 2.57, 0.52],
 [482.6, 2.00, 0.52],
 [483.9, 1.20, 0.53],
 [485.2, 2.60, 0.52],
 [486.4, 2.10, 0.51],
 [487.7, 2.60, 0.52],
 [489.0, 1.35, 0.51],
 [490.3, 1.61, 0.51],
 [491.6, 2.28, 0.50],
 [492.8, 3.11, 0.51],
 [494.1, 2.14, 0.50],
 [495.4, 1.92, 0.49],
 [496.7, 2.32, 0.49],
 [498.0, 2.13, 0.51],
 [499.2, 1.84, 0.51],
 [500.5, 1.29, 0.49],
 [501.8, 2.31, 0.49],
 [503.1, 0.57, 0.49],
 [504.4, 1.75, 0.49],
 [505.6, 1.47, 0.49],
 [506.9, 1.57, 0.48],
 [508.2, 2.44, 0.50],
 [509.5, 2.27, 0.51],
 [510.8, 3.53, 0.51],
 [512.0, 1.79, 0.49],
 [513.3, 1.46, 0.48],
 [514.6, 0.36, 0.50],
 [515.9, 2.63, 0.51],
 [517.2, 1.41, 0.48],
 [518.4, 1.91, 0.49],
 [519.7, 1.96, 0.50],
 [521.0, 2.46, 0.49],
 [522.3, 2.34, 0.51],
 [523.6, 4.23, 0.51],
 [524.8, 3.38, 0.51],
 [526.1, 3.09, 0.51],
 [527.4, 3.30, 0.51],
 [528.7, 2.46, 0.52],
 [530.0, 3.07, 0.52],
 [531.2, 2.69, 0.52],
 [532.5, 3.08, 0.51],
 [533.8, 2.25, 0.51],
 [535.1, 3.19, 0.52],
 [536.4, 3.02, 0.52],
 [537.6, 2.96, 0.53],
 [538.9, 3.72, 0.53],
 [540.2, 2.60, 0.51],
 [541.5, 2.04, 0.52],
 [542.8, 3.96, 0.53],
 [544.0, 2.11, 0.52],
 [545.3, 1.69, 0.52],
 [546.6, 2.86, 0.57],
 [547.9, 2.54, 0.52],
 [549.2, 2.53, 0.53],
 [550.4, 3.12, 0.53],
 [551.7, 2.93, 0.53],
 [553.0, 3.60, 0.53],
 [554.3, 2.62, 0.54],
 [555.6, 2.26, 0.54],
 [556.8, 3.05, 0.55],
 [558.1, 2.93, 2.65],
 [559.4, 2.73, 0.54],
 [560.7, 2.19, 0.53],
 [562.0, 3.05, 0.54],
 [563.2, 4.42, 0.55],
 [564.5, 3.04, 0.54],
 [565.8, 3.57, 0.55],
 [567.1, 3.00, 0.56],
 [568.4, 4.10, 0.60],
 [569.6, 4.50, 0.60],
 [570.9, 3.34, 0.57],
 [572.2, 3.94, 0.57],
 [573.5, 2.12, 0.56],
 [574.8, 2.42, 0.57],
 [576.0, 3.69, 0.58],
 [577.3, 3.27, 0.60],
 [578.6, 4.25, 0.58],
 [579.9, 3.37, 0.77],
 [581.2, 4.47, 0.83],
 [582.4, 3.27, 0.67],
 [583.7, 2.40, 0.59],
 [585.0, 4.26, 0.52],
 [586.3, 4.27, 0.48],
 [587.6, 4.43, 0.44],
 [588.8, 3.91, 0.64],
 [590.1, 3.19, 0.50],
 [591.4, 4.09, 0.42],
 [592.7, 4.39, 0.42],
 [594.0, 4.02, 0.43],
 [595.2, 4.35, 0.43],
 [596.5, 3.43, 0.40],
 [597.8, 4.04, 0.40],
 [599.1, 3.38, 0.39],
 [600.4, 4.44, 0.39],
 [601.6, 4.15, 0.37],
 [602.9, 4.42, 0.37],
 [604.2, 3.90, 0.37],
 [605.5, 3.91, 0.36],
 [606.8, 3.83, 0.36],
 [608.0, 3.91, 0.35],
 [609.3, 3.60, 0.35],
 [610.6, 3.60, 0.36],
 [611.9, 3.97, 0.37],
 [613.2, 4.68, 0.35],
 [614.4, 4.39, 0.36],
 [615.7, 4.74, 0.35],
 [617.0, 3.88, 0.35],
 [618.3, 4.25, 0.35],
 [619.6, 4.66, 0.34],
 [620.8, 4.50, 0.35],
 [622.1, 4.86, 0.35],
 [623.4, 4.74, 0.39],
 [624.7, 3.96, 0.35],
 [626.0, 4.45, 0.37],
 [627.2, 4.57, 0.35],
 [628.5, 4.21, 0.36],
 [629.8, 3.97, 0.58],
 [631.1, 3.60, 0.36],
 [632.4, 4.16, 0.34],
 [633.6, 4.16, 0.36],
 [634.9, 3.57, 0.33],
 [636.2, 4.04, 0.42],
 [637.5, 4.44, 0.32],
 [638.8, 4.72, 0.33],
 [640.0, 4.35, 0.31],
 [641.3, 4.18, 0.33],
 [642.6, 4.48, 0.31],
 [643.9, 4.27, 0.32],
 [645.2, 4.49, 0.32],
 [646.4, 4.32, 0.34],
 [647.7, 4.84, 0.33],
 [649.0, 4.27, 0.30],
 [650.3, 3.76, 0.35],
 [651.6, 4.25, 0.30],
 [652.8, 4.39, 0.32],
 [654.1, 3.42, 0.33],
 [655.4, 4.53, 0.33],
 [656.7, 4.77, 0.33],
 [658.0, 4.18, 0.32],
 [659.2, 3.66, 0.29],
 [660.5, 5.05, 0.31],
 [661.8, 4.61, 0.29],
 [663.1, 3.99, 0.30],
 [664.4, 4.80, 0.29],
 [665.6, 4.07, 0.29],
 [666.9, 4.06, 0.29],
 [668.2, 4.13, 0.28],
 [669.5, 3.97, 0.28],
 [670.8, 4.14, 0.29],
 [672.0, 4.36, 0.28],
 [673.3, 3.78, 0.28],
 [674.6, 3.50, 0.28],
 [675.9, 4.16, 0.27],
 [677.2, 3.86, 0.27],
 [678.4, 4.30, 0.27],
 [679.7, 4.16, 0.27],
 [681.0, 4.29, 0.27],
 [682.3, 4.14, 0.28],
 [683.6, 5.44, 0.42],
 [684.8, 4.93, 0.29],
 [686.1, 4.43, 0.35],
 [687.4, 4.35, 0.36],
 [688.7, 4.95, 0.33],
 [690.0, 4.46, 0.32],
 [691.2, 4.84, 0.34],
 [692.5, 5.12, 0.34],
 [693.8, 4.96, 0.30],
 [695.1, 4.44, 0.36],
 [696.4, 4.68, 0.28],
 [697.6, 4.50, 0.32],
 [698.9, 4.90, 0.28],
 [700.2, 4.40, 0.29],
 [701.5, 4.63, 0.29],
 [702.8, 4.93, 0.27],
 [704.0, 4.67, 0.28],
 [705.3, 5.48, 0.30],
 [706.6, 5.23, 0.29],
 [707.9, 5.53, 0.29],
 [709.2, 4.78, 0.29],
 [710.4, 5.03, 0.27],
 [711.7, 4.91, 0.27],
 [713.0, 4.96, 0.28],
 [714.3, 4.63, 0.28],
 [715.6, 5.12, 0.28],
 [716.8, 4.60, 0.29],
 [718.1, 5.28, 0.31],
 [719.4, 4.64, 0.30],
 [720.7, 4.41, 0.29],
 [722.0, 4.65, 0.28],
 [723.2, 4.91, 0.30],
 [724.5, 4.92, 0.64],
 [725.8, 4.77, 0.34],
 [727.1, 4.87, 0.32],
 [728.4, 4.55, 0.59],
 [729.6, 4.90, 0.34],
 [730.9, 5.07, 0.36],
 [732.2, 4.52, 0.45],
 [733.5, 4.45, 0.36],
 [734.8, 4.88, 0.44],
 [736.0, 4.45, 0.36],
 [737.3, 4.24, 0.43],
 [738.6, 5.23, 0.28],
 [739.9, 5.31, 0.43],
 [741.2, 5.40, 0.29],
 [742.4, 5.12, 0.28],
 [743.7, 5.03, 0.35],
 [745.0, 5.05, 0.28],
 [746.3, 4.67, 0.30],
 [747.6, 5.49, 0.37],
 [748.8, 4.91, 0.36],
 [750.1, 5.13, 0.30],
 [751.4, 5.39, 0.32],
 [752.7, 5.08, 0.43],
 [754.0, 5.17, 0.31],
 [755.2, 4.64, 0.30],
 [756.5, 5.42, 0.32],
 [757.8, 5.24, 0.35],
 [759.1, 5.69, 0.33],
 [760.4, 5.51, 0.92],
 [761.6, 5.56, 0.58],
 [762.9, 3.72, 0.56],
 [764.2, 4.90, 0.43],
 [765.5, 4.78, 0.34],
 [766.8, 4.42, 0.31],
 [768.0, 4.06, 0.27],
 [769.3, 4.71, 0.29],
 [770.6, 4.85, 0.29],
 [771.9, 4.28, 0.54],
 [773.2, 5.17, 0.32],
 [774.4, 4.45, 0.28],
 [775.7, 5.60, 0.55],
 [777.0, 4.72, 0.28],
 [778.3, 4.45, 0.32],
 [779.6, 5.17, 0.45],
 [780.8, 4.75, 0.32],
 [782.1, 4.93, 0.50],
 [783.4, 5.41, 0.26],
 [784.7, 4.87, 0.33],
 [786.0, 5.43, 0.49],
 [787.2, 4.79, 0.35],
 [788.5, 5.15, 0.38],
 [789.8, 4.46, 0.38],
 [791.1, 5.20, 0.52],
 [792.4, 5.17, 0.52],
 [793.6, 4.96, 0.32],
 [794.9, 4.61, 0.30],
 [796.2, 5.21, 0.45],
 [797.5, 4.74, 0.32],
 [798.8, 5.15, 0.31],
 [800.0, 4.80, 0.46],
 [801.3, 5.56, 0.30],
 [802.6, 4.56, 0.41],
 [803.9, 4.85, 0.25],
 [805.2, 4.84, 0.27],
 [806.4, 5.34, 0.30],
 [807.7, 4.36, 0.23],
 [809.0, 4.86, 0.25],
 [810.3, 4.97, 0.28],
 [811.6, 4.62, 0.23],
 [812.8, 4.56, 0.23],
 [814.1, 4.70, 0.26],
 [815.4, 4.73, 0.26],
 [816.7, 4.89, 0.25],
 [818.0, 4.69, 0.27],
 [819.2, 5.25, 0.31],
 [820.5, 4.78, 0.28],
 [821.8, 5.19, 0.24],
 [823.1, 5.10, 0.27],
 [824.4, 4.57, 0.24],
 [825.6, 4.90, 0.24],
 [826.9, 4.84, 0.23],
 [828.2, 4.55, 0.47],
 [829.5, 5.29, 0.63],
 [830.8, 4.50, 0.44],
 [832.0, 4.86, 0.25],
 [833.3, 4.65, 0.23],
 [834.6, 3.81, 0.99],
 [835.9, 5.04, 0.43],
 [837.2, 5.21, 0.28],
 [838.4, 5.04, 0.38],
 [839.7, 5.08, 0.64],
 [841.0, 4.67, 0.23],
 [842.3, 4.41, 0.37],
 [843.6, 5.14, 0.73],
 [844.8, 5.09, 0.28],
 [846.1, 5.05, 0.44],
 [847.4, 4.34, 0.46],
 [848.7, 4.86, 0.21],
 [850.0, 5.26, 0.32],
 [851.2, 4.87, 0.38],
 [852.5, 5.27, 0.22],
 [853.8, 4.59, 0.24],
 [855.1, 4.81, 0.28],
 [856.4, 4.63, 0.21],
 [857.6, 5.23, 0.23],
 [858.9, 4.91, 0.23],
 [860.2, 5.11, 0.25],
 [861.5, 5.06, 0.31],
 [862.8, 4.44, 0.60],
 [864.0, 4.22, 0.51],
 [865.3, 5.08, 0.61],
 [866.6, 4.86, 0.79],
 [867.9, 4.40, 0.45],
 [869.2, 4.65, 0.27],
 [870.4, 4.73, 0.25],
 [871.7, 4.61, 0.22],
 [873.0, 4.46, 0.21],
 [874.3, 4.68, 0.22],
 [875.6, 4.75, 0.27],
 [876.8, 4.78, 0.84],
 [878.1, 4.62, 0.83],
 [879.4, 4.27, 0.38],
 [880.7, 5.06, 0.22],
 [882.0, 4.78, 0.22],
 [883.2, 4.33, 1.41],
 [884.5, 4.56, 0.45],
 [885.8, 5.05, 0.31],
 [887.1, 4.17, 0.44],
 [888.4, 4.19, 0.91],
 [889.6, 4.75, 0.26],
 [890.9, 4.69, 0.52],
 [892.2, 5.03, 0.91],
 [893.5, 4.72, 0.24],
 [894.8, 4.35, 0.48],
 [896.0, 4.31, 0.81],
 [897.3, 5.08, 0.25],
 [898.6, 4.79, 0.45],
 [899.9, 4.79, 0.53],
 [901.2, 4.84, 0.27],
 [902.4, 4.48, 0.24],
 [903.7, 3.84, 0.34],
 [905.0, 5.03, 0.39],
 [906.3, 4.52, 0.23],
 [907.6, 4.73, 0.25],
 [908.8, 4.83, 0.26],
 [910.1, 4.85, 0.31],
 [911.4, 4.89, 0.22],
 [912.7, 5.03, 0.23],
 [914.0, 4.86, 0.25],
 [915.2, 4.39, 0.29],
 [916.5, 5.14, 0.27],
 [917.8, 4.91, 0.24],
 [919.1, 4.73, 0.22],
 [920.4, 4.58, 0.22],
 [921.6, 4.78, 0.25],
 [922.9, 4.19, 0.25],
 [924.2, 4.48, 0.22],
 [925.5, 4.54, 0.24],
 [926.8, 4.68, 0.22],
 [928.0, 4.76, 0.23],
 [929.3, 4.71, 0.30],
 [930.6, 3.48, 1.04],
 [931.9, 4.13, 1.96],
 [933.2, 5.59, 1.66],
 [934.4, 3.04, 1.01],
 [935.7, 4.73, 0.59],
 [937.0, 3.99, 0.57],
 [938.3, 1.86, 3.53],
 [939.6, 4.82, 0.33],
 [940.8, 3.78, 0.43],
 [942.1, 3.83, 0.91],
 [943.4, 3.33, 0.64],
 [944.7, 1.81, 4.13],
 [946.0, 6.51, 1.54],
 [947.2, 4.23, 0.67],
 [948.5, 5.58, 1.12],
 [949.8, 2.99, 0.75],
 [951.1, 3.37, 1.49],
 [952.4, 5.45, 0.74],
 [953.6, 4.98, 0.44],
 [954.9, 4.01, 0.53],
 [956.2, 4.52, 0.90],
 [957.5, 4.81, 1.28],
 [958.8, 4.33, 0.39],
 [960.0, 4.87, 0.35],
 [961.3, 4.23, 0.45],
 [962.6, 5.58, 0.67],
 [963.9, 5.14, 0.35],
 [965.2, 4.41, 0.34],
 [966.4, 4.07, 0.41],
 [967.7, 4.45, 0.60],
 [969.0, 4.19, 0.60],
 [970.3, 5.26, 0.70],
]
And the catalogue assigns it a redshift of 0.303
